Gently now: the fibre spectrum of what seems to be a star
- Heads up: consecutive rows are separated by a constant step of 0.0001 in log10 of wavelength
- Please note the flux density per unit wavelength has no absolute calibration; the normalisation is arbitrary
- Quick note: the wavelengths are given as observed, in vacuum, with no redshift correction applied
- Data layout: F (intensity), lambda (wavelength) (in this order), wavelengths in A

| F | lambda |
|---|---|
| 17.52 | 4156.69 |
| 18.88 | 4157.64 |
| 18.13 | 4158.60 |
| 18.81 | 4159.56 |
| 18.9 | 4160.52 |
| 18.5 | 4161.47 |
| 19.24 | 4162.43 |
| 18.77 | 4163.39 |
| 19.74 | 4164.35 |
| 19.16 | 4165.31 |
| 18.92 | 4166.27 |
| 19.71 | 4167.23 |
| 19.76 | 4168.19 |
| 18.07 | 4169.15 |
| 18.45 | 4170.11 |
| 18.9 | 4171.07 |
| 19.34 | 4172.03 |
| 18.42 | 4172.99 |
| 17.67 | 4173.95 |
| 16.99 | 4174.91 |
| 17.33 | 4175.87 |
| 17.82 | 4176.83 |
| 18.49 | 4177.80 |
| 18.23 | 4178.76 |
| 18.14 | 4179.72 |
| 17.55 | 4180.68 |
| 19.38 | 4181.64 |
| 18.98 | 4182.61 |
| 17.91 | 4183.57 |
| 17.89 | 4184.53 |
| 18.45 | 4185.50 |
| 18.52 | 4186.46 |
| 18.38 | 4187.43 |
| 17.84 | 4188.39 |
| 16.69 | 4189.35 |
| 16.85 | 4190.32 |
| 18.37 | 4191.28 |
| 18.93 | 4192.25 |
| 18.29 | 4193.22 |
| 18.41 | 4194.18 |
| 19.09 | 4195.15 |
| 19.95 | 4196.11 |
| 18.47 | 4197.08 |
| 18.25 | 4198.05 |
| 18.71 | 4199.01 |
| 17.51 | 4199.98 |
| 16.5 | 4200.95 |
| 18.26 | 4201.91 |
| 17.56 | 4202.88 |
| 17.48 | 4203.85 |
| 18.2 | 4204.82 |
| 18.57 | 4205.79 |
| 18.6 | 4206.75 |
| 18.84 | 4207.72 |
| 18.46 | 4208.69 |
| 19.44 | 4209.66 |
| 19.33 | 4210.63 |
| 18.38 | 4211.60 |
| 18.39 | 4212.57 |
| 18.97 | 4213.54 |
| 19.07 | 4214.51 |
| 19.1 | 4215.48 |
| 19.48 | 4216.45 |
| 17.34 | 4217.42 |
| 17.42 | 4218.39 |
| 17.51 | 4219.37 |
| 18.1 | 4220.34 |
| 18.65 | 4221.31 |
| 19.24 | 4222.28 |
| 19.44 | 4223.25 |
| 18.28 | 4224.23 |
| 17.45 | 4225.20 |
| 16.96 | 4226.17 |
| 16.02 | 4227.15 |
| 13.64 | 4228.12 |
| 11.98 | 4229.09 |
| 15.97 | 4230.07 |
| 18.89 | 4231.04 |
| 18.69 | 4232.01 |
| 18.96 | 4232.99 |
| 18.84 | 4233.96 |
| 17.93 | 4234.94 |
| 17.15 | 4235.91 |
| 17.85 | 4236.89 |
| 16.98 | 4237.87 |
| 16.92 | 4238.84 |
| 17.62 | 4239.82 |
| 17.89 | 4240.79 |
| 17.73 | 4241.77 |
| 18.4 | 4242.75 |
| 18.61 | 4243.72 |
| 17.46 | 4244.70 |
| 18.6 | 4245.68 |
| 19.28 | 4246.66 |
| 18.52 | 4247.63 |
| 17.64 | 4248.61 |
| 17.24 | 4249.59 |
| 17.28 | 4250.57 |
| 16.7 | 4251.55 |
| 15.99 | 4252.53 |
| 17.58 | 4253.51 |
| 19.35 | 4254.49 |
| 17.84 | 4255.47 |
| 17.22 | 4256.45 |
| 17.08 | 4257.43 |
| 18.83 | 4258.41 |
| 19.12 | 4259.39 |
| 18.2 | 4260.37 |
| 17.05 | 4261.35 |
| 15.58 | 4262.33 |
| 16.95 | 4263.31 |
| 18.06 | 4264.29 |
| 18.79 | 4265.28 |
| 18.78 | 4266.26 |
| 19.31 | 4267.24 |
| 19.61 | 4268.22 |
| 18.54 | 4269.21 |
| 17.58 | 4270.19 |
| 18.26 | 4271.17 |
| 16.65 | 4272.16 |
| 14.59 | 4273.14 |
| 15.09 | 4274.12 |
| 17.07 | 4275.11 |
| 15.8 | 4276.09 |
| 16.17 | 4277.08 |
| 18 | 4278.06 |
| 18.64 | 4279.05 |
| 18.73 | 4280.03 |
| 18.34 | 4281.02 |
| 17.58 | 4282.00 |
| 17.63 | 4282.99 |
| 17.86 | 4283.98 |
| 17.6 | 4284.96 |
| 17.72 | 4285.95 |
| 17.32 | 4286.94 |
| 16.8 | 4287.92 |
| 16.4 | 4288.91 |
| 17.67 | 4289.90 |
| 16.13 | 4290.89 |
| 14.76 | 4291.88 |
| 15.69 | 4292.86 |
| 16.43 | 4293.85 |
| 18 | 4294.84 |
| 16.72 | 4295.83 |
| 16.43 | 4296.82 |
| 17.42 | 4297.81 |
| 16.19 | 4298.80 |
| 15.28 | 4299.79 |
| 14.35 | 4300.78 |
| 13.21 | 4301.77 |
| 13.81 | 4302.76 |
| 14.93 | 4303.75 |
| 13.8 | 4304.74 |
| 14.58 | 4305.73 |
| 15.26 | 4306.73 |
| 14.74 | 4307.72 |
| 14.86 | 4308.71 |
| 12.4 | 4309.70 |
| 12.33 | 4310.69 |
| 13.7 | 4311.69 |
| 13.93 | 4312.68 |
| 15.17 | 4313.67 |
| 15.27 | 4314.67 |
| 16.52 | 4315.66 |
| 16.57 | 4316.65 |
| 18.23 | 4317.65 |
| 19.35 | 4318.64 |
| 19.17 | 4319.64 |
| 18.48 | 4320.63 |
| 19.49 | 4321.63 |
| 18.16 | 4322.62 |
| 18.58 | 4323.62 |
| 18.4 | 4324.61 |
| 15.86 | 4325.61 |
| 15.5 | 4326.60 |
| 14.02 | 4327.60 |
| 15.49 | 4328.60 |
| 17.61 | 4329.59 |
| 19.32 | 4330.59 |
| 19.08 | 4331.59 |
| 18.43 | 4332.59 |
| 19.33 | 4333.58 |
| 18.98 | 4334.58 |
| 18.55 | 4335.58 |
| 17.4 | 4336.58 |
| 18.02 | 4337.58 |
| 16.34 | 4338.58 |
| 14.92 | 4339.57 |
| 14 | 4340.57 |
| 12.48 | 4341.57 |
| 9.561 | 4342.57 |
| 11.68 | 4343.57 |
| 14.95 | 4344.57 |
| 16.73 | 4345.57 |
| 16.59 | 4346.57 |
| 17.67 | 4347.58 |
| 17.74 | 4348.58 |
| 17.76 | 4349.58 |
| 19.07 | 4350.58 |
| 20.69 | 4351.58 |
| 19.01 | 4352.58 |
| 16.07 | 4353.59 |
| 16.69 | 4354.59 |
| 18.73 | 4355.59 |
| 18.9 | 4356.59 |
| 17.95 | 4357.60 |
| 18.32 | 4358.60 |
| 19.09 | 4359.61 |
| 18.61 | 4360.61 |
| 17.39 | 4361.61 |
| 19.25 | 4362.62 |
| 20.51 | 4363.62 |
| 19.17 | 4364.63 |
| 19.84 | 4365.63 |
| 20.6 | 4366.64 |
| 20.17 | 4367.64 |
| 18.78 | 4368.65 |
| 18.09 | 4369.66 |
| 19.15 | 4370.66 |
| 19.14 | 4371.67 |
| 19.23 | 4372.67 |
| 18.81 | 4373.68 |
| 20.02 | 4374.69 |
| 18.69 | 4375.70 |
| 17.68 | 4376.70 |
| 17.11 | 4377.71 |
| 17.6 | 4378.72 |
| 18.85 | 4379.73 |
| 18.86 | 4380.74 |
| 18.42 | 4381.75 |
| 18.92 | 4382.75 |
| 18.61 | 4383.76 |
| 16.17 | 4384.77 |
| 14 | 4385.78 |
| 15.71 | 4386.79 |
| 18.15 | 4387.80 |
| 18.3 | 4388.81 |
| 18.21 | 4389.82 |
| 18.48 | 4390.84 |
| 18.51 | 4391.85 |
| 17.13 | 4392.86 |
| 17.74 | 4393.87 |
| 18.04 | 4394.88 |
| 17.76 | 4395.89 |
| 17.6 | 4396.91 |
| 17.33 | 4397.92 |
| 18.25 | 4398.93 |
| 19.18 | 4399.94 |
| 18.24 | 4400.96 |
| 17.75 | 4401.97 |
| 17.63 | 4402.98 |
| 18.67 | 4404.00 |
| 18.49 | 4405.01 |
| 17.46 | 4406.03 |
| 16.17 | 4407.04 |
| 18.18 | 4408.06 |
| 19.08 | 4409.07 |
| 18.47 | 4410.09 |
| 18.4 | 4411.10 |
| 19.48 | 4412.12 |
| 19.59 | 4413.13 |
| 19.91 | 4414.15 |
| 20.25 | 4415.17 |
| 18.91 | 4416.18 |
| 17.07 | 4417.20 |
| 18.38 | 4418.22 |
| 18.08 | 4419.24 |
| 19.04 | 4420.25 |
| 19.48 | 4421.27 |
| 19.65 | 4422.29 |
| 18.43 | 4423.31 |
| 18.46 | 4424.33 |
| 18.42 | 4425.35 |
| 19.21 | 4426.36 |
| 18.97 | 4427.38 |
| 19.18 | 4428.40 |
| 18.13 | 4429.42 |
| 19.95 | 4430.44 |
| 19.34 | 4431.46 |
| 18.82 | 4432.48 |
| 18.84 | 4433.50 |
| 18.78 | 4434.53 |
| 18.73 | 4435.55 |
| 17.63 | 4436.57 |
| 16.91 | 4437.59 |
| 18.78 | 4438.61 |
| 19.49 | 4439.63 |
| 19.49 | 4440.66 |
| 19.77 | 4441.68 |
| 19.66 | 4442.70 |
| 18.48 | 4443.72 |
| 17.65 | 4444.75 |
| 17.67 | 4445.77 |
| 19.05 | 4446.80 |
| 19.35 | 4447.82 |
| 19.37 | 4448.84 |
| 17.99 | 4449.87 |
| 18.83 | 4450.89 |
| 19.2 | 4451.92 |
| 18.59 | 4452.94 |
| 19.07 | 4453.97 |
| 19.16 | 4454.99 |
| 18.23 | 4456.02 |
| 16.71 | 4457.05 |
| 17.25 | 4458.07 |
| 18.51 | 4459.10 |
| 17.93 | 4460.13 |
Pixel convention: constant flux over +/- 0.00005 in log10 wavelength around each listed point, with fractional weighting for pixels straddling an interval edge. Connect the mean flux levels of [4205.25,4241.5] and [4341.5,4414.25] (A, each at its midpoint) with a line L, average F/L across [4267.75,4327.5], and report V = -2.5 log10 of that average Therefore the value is 0.09 mag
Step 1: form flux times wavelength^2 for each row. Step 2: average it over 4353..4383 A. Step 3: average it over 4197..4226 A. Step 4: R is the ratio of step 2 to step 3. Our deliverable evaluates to 1.10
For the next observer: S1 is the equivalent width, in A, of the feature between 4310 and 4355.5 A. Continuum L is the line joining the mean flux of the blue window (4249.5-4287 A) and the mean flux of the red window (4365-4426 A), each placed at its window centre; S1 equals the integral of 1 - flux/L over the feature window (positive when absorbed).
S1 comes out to 3.2 A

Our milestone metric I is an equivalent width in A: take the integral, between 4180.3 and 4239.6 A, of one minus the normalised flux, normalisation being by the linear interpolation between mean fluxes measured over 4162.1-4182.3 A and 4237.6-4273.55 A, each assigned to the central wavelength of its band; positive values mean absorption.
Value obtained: 0.7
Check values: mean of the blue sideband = 18.6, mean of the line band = 18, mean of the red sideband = 17.8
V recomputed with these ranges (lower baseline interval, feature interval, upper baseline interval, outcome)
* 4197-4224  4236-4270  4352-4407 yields 0.03 mag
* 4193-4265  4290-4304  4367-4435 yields 0.15 mag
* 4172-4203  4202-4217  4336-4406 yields -0.03 mag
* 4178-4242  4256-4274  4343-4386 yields 0.02 mag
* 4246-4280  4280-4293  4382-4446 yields 0.04 mag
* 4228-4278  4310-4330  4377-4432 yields 0.08 mag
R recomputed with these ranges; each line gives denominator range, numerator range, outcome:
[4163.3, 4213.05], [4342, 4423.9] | 1.08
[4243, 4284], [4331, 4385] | 1.06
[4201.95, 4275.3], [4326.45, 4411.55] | 1.06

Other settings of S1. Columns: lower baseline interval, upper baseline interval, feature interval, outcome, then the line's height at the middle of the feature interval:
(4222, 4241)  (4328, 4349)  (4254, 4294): -1.2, 16.9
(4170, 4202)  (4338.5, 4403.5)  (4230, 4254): 0.3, 18.1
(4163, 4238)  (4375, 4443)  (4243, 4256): 0.2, 18.2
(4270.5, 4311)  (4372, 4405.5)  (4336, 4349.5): 1.4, 17.1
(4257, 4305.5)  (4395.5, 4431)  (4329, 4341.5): 0.1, 17.6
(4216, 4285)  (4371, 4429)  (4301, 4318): 3.1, 17.9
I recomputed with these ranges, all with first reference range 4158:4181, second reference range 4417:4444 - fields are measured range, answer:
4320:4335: 0.7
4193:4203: 0.2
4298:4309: 2.3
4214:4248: 1.5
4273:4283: 0.8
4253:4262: 0.3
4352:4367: 0.1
